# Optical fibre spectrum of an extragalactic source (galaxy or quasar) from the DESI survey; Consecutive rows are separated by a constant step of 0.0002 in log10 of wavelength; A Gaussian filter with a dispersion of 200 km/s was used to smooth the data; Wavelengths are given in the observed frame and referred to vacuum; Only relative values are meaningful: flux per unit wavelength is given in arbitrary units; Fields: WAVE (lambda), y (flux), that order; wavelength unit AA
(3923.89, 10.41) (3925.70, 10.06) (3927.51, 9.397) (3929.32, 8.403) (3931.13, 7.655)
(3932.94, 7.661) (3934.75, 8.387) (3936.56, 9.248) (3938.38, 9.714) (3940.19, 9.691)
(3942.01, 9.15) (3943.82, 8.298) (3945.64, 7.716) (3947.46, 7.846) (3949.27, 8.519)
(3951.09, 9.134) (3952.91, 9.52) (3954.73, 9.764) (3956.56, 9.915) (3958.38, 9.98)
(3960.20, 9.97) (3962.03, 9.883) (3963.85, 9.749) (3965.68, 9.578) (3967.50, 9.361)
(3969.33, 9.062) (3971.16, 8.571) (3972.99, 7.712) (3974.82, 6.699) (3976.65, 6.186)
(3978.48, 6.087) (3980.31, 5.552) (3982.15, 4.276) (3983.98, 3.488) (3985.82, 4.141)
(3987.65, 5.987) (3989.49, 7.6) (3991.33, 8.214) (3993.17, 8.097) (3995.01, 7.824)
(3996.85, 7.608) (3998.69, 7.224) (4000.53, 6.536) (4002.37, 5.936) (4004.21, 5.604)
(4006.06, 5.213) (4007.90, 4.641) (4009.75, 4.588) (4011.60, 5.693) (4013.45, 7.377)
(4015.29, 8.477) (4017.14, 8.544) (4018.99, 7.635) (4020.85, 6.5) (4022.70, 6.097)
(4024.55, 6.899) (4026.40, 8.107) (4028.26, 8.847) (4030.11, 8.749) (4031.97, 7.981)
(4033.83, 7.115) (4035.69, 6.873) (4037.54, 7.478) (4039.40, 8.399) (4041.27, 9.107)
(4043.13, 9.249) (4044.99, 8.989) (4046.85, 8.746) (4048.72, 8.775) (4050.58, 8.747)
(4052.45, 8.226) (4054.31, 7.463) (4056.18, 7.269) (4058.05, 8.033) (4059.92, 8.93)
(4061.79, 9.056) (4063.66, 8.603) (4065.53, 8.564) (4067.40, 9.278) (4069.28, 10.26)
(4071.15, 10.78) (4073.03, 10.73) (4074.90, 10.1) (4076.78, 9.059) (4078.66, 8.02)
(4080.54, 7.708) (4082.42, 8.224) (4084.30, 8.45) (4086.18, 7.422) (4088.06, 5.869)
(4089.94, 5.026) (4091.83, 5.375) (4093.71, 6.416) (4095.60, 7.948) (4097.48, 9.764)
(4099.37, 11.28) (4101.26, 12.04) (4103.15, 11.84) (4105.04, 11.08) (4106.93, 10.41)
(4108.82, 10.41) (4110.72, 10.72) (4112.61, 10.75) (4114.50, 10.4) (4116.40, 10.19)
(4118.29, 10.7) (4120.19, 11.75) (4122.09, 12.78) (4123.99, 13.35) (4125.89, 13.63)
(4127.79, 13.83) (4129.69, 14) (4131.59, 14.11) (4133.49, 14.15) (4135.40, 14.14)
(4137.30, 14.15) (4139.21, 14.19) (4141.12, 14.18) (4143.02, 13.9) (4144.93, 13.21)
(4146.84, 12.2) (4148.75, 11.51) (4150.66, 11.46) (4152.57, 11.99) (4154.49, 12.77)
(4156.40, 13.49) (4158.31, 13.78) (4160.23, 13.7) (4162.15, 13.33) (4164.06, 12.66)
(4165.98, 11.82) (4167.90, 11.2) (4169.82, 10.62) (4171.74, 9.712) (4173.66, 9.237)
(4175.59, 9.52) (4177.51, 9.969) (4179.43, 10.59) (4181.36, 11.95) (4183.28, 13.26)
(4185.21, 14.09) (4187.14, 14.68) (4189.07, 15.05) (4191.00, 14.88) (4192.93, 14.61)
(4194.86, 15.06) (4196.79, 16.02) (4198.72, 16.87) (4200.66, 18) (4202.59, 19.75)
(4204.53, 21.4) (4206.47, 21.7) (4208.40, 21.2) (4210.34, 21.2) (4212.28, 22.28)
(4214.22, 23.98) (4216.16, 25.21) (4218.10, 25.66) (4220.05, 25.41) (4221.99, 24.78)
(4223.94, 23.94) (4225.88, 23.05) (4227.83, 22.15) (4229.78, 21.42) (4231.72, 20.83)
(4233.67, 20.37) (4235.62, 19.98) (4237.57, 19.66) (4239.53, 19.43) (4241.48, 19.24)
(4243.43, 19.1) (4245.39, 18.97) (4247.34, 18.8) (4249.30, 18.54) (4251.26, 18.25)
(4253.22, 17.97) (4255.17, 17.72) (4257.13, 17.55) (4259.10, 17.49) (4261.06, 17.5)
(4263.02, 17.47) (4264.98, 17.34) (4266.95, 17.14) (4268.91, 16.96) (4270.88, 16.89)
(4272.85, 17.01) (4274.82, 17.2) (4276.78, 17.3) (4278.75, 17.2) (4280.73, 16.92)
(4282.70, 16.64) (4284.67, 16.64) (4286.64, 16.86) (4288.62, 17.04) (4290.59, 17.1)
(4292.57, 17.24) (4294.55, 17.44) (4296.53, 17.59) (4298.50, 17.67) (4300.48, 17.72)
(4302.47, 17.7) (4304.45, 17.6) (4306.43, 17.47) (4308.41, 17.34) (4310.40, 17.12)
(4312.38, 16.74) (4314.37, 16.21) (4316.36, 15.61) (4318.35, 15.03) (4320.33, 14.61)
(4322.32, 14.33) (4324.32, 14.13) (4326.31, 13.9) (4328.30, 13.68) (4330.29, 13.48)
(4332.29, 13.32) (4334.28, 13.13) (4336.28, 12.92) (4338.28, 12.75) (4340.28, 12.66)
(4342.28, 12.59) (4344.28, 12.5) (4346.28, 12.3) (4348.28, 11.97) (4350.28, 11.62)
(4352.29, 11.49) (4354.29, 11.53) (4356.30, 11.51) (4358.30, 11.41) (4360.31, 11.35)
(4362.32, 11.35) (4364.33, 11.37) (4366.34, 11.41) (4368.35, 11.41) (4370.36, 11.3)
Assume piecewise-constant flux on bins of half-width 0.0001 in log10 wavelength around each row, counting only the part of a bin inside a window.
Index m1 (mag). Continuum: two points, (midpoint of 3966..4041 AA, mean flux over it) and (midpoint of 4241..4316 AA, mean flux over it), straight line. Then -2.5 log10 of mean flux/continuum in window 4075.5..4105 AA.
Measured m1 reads 0.22 mag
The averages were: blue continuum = 6.97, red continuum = 17.5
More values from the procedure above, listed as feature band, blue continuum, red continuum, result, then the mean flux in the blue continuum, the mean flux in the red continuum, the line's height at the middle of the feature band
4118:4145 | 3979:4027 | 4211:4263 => 0.06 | 6.44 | 20.7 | 14.3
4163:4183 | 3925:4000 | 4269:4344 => 0.18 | 8.1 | 15.8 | 12.8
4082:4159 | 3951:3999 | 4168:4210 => 0.12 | 7.8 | 14.7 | 12.5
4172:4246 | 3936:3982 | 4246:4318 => -0.20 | 8.59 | 17.3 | 15.3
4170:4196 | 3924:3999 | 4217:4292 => 0.30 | 8.15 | 19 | 16.4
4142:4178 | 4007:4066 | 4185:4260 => 0.29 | 7.8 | 19.7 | 15.7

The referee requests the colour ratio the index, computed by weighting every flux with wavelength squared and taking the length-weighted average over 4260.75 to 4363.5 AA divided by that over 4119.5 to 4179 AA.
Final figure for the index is 1.3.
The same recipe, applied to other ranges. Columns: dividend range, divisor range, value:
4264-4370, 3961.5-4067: 2.29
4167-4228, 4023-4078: 2.17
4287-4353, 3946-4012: 2.39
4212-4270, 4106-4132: 1.80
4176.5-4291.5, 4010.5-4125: 2.25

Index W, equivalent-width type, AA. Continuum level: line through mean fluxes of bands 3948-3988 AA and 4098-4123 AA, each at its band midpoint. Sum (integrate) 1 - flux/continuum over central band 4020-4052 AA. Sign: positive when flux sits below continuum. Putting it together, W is 4.7 AA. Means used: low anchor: 7.89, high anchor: 11.1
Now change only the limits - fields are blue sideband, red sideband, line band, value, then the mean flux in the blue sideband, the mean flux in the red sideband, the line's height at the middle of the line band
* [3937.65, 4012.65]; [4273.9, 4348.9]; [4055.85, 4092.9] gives 5.74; 7.56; 15.5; 9.91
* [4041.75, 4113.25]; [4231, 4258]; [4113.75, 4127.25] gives -0.42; 8.93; 19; 11.5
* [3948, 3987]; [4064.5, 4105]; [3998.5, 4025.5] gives 5.98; 7.94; 8.82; 8.27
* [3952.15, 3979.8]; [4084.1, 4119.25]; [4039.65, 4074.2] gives 0.69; 8.75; 9.29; 9.11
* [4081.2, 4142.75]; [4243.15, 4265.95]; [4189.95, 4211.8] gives -4.17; 10.9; 18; 15.4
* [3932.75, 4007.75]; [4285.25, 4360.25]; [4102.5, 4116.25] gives -0.31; 7.79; 14.7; 10.5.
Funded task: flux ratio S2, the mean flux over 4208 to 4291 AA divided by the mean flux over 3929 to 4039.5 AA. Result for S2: 2.5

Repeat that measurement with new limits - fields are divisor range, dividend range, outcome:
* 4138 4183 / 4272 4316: 1.42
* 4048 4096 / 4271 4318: 2.07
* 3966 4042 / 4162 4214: 2.15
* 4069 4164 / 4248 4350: 1.43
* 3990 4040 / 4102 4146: 1.76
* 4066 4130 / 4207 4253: 2.15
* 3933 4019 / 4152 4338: 2.20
